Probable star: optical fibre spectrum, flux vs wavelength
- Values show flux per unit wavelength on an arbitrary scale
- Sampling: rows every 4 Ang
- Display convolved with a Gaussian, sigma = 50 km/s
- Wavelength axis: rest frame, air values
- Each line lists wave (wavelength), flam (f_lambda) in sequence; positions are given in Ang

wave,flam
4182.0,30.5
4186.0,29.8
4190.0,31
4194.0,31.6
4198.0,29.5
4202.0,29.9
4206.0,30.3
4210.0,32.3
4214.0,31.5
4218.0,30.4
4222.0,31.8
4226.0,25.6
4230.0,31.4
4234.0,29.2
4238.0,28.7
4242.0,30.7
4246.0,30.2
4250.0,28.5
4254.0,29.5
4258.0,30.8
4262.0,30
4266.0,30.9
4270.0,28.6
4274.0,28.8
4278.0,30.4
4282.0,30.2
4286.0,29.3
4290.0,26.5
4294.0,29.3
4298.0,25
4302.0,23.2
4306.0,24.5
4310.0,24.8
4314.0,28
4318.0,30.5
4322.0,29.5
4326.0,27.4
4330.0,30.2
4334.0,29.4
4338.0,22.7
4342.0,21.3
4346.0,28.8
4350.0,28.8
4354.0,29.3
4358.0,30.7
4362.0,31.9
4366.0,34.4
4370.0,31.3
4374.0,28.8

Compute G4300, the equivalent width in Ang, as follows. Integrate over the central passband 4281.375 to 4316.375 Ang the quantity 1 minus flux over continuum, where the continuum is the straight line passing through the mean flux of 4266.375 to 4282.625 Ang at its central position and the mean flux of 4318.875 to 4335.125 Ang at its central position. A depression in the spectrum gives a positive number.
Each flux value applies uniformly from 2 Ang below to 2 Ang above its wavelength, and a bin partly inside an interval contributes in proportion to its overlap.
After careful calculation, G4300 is 3.3 Ang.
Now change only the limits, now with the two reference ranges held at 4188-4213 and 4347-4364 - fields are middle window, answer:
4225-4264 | 1.3 Ang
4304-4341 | 3.6 Ang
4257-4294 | 1.2 Ang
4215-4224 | -0.1 Ang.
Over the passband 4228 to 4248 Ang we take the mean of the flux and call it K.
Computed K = 30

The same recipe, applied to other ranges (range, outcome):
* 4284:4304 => 26.7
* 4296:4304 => 24.1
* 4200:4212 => 30.8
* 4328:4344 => 25.9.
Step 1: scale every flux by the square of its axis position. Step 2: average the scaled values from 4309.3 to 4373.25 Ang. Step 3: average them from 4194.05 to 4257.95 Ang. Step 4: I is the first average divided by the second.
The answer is 1.01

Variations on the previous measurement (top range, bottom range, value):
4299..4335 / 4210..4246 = 0.95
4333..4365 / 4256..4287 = 0.97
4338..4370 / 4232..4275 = 1.03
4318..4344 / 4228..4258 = 0.94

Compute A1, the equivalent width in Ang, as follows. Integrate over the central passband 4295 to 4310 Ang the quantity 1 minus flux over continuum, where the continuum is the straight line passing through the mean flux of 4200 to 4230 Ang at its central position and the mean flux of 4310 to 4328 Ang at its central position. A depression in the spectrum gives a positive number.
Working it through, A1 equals 2.1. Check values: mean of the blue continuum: 30.3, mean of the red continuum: 28.4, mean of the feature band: 24.6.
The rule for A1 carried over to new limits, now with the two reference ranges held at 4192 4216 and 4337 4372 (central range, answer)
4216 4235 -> 0.5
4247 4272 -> 0.4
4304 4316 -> 1.5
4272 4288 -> 0.1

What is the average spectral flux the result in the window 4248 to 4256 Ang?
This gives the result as 29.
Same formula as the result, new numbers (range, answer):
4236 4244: 29.7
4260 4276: 29.6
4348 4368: 31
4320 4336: 29.1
